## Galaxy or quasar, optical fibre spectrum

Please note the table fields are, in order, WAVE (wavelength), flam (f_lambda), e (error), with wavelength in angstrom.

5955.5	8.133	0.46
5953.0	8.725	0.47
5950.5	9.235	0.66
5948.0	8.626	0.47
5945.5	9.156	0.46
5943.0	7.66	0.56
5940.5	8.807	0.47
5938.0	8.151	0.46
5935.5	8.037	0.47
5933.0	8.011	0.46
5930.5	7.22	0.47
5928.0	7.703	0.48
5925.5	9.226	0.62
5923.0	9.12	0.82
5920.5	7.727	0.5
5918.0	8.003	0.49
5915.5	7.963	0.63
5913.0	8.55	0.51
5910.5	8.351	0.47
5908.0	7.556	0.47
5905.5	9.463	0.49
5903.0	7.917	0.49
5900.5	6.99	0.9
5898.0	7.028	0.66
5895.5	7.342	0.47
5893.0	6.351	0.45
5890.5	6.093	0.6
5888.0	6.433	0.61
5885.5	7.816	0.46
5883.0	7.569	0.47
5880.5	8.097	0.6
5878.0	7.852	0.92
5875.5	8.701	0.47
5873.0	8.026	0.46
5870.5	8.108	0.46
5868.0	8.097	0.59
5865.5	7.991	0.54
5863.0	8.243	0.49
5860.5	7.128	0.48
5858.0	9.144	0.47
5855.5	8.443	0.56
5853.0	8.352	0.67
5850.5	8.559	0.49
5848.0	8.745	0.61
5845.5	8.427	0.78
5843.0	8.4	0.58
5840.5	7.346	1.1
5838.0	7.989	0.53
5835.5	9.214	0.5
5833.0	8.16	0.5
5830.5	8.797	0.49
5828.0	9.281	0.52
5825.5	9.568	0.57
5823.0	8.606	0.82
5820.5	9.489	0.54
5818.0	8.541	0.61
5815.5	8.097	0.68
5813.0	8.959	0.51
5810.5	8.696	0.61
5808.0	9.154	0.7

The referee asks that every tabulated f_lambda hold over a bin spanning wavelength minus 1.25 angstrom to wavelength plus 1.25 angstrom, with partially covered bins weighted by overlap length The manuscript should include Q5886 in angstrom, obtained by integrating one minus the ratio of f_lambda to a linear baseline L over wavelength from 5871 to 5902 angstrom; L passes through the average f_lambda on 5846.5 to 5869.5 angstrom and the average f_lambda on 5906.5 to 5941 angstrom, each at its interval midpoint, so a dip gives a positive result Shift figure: 3.2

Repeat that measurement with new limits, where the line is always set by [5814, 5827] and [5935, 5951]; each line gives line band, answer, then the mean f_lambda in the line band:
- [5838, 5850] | 0.8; 8.23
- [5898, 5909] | 1.0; 7.88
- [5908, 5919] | 0.6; 8.15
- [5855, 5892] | 3.8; 7.83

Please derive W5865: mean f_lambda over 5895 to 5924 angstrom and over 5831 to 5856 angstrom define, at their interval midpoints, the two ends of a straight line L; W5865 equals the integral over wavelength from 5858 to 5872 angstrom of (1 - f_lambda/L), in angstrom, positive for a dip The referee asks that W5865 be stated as 0.39 angstrom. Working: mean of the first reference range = 8.37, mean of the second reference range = 8.01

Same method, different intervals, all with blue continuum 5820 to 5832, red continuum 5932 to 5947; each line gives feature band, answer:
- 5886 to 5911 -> 3.7 angstrom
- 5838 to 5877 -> 2.8 angstrom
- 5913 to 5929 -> 0.2 angstrom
